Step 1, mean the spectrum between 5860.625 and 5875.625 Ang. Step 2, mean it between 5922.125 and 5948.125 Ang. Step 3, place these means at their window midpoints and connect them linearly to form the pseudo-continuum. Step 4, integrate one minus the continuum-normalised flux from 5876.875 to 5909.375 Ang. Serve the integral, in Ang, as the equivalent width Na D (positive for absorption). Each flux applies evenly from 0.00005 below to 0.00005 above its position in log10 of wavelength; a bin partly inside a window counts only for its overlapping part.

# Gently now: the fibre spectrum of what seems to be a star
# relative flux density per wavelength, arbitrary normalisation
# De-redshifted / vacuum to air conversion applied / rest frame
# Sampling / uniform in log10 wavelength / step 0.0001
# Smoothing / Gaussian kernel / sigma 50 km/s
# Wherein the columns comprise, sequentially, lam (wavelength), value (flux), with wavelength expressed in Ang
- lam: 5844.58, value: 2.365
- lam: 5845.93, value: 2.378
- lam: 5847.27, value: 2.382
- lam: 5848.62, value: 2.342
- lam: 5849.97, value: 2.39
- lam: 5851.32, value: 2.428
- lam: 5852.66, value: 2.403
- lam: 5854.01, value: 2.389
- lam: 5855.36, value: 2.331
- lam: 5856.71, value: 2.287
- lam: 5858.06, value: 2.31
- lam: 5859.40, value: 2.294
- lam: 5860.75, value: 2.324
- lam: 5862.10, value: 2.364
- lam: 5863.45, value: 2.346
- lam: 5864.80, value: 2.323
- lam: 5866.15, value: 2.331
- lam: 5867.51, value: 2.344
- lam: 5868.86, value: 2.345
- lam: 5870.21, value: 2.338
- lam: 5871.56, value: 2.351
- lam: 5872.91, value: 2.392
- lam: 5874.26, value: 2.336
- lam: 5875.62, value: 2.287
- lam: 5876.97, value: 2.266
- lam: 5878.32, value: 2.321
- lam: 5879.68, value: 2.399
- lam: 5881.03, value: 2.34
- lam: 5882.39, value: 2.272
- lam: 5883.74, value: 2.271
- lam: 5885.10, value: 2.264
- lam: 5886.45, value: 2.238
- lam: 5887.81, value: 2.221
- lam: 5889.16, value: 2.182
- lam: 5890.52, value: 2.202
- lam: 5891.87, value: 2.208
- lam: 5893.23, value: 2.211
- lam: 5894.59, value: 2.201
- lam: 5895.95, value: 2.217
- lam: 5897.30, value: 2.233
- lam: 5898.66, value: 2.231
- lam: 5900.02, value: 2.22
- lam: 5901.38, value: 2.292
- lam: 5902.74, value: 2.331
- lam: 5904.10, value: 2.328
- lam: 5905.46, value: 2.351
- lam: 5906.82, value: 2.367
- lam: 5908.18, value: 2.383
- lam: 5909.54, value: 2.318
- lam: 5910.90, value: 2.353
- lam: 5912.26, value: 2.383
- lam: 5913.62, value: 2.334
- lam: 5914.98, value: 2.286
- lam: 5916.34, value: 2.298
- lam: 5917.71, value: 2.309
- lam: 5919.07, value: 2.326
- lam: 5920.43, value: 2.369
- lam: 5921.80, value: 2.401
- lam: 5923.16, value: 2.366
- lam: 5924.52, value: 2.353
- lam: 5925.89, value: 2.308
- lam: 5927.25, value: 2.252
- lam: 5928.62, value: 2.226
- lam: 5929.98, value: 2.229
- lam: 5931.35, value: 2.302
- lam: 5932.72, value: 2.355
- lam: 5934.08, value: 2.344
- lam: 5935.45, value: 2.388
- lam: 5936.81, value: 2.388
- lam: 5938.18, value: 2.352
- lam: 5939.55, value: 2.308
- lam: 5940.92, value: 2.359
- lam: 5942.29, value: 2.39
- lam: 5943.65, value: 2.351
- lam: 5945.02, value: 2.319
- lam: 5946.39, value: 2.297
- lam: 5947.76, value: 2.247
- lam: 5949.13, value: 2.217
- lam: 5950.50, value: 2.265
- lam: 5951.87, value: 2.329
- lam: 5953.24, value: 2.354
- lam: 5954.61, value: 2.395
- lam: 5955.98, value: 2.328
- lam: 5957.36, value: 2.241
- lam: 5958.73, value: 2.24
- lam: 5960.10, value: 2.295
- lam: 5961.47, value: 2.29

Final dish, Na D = 0.9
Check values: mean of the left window 2.34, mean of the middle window 2.27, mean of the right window 2.33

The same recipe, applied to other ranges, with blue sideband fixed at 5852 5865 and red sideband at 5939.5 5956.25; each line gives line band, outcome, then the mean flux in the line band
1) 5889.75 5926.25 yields 0.4 Ang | 2.3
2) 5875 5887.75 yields 0.2 Ang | 2.29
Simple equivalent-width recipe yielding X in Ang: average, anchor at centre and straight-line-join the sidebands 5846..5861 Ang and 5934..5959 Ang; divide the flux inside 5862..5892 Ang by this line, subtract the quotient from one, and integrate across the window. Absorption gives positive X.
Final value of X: 0.57 Ang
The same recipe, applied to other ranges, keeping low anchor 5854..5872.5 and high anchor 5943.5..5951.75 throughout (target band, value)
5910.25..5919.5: -0.10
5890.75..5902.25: 0.42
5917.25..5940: -0.36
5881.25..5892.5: 0.40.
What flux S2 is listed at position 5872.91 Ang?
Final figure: 2.392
